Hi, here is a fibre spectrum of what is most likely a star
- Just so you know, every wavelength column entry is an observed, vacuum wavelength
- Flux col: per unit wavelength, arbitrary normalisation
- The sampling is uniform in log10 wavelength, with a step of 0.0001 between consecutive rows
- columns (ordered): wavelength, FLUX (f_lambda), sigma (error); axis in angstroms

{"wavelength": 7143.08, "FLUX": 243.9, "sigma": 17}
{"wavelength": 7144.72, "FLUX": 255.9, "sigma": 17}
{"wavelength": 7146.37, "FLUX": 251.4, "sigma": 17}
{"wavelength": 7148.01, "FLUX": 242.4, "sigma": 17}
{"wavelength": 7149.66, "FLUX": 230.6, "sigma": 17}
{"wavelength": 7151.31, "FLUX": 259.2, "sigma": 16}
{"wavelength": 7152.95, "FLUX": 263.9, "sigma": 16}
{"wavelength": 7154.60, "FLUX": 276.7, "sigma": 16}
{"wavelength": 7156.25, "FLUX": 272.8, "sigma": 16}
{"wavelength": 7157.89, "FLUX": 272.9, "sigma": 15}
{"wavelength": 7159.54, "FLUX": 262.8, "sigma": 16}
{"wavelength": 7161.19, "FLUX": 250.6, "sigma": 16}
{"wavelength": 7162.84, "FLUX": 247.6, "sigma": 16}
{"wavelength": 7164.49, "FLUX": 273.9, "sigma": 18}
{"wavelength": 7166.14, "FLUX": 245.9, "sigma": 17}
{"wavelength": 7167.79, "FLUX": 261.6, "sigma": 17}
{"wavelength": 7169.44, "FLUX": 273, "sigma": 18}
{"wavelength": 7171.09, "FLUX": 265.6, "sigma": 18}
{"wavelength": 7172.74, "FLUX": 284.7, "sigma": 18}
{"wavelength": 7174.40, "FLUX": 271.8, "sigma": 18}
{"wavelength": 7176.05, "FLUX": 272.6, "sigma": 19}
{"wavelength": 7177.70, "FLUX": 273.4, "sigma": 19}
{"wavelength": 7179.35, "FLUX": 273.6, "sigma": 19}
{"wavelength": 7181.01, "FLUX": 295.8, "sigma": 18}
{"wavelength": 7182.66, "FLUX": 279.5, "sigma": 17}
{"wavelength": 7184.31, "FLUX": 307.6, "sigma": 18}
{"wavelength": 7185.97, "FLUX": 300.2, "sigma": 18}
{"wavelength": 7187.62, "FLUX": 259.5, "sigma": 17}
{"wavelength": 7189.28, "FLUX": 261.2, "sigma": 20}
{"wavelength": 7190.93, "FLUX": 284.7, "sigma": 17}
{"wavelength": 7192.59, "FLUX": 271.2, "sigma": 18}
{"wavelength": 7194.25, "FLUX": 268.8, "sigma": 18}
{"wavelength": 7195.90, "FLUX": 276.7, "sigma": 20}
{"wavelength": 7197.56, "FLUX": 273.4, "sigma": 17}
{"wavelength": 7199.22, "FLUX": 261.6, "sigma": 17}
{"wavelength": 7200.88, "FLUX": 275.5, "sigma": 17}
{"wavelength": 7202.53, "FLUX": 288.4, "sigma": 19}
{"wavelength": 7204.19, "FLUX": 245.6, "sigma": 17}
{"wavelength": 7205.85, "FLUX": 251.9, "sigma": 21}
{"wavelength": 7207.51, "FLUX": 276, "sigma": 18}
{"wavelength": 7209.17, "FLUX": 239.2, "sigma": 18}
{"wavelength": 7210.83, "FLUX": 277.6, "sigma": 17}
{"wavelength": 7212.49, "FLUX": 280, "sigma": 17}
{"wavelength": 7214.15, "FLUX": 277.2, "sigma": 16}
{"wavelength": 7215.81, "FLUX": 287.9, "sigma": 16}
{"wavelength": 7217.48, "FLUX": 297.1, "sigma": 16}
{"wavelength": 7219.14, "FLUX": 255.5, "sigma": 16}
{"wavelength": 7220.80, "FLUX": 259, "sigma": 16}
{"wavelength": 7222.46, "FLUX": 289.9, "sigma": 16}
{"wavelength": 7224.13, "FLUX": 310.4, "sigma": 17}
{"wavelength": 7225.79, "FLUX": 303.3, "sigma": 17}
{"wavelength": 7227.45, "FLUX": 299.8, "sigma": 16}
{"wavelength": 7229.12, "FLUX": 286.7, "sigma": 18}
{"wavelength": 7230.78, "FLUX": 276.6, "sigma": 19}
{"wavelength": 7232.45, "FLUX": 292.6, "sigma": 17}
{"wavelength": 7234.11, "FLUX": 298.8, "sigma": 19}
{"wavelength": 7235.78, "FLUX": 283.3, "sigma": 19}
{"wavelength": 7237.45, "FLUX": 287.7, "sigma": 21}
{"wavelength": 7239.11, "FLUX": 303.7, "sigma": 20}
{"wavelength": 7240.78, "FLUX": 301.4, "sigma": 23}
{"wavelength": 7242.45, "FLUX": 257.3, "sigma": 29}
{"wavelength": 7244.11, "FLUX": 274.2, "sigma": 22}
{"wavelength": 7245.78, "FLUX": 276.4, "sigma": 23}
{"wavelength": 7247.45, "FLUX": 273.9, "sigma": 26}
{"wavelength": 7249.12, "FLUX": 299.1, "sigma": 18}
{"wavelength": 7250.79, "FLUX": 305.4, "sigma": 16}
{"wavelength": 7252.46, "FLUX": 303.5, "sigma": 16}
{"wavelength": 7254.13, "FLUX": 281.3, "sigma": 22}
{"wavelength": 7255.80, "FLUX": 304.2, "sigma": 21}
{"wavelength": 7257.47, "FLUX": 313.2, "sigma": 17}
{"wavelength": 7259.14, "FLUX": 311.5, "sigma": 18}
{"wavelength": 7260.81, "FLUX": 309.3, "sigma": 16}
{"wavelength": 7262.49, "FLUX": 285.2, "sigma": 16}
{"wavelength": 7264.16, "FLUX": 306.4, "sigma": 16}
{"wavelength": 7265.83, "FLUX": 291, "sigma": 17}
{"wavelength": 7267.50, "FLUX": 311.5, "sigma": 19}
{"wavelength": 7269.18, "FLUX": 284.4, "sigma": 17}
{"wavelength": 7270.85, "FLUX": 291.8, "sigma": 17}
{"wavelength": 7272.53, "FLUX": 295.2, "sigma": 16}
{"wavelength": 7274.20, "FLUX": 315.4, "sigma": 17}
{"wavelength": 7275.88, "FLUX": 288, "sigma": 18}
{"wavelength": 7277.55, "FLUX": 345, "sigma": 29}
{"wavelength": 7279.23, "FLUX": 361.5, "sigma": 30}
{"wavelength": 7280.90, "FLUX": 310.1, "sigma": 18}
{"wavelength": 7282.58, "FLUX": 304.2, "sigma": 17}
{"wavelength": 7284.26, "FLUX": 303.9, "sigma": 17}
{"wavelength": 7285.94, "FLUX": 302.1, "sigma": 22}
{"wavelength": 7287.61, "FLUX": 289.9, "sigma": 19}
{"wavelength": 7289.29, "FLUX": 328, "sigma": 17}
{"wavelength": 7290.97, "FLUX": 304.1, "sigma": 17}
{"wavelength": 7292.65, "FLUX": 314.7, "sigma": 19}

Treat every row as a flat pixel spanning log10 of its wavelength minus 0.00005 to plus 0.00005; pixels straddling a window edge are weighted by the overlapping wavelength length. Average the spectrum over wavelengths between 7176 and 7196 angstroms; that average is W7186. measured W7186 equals 279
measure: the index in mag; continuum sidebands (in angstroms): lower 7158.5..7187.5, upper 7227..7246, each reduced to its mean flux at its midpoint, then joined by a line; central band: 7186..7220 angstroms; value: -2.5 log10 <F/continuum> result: 0.03 mag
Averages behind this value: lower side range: 273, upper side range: 287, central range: 271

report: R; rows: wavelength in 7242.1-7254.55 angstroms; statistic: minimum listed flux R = 257.3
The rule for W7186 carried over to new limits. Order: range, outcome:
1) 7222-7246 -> 290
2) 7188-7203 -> 273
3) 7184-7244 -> 279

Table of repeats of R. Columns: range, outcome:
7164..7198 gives 245.9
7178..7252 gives 239.2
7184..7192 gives 259.5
